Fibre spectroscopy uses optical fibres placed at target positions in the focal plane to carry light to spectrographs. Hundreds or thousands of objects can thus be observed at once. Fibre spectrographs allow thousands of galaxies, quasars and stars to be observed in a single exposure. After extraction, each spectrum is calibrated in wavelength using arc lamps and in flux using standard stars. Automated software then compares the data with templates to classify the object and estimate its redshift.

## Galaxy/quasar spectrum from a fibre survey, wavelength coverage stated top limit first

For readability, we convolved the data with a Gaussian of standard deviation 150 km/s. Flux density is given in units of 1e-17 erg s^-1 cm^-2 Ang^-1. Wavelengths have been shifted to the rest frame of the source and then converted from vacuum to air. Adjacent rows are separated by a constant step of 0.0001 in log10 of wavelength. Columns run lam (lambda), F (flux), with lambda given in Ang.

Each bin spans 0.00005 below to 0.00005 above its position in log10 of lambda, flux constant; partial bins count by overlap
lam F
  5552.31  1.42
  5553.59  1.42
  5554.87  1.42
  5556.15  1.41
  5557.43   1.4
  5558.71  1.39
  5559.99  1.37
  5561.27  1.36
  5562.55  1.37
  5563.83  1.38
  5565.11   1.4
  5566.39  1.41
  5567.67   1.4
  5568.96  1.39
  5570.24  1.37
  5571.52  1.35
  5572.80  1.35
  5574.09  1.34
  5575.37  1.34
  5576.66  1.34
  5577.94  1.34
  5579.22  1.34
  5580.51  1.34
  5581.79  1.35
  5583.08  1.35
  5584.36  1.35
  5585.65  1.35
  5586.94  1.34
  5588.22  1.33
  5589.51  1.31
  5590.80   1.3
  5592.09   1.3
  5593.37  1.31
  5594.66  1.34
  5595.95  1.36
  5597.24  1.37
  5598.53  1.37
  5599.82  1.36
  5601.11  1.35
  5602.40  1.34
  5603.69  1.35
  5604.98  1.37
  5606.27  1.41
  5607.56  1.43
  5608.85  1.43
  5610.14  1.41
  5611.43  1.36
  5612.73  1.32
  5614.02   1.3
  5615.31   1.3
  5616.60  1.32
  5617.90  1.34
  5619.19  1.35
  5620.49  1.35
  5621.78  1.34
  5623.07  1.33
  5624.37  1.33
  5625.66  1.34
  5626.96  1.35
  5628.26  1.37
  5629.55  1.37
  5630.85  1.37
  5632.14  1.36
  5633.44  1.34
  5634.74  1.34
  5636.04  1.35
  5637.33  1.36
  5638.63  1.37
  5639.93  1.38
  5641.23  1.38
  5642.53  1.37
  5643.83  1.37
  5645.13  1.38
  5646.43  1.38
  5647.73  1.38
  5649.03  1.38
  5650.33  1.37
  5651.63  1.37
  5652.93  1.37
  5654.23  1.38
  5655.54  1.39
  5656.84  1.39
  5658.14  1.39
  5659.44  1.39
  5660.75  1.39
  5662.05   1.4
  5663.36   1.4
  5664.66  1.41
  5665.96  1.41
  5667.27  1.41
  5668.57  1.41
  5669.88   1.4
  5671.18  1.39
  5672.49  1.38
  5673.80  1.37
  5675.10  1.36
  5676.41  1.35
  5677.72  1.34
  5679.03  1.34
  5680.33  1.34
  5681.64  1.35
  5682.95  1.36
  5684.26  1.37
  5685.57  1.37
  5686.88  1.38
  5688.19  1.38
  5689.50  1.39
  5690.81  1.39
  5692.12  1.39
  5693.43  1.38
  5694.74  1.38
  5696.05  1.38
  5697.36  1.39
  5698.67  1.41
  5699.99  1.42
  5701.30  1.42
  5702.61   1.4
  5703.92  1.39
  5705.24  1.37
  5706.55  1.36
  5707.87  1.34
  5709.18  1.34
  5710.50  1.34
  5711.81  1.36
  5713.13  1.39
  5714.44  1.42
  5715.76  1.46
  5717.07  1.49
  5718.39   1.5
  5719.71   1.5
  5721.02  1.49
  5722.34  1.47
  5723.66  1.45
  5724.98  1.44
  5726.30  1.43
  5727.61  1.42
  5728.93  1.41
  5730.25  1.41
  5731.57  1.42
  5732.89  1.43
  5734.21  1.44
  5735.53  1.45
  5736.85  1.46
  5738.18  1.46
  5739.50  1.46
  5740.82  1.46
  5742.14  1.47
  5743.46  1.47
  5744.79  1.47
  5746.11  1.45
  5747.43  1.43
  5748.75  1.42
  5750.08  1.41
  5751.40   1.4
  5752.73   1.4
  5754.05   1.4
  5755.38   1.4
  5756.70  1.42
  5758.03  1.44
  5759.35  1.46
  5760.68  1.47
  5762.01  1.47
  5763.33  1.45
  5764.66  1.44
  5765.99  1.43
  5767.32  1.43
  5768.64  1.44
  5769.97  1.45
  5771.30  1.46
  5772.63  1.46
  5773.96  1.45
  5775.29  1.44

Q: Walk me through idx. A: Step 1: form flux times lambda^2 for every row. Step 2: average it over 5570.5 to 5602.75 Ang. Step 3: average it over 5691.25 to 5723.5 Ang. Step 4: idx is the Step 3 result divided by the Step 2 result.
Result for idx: 1.10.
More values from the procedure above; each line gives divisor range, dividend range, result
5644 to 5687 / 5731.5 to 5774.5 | 1.08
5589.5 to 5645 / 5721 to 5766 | 1.11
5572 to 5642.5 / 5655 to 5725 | 1.06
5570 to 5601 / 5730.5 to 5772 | 1.14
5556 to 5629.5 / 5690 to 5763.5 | 1.10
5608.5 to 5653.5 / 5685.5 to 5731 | 1.07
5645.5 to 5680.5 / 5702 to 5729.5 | 1.05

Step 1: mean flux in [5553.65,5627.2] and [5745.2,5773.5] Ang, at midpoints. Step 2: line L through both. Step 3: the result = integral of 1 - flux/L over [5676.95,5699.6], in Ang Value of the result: 0.47 Ang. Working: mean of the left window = 1.36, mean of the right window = 1.44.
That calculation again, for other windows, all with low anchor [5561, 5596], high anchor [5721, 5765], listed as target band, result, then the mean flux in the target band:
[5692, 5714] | 0.6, 1.38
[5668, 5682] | 0.4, 1.37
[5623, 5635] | 0.2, 1.35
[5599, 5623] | 0.2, 1.36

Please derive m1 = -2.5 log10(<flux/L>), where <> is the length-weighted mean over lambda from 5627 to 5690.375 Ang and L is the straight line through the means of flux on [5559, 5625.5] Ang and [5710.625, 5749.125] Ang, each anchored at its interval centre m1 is 0.02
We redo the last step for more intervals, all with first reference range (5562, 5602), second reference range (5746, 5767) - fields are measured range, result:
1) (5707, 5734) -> -0.01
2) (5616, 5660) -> 0.01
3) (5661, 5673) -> -0.01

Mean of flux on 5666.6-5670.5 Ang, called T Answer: 1.41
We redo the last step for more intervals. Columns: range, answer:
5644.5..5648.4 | 1.38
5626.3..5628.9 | 1.36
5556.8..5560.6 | 1.39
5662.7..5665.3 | 1.4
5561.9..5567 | 1.39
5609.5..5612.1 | 1.38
